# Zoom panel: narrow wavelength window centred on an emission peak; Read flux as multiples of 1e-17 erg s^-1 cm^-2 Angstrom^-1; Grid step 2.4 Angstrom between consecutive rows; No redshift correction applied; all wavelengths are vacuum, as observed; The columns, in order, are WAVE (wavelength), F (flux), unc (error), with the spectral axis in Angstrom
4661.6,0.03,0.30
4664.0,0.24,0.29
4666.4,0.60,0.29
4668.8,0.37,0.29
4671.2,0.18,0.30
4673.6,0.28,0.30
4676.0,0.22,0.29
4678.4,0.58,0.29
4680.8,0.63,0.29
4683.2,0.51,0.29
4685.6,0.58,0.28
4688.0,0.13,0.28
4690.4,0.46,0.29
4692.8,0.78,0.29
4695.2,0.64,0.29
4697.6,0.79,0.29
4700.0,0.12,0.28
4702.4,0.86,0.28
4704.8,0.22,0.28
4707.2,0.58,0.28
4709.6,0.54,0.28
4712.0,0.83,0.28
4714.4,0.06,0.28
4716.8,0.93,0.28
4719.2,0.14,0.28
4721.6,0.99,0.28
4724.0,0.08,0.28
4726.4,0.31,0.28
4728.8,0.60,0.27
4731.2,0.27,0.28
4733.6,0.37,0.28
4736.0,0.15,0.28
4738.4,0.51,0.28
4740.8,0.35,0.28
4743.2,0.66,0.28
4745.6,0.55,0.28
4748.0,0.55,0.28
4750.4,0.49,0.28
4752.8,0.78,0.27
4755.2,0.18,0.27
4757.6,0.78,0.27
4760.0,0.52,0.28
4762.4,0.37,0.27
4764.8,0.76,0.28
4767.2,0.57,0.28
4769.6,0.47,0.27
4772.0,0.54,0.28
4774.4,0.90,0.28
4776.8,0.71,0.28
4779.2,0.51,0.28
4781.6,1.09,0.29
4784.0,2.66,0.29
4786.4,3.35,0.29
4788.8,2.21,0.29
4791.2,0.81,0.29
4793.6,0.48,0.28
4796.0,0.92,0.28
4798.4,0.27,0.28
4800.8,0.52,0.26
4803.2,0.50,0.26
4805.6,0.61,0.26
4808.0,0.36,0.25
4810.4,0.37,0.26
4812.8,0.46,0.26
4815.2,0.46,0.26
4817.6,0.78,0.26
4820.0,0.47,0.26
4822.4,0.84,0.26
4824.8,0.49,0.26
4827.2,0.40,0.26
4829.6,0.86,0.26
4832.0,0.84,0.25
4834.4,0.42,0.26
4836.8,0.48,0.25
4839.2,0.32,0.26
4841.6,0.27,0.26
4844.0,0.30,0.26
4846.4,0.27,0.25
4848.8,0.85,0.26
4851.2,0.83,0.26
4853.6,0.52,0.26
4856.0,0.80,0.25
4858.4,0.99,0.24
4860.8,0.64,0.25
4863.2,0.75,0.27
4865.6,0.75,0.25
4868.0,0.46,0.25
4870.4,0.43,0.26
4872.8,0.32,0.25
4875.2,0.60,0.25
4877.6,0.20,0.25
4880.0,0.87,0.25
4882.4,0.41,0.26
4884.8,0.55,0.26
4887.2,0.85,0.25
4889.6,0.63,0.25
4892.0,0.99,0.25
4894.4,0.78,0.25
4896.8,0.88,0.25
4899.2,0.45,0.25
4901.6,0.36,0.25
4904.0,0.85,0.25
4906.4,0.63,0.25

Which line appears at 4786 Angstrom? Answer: [O II]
